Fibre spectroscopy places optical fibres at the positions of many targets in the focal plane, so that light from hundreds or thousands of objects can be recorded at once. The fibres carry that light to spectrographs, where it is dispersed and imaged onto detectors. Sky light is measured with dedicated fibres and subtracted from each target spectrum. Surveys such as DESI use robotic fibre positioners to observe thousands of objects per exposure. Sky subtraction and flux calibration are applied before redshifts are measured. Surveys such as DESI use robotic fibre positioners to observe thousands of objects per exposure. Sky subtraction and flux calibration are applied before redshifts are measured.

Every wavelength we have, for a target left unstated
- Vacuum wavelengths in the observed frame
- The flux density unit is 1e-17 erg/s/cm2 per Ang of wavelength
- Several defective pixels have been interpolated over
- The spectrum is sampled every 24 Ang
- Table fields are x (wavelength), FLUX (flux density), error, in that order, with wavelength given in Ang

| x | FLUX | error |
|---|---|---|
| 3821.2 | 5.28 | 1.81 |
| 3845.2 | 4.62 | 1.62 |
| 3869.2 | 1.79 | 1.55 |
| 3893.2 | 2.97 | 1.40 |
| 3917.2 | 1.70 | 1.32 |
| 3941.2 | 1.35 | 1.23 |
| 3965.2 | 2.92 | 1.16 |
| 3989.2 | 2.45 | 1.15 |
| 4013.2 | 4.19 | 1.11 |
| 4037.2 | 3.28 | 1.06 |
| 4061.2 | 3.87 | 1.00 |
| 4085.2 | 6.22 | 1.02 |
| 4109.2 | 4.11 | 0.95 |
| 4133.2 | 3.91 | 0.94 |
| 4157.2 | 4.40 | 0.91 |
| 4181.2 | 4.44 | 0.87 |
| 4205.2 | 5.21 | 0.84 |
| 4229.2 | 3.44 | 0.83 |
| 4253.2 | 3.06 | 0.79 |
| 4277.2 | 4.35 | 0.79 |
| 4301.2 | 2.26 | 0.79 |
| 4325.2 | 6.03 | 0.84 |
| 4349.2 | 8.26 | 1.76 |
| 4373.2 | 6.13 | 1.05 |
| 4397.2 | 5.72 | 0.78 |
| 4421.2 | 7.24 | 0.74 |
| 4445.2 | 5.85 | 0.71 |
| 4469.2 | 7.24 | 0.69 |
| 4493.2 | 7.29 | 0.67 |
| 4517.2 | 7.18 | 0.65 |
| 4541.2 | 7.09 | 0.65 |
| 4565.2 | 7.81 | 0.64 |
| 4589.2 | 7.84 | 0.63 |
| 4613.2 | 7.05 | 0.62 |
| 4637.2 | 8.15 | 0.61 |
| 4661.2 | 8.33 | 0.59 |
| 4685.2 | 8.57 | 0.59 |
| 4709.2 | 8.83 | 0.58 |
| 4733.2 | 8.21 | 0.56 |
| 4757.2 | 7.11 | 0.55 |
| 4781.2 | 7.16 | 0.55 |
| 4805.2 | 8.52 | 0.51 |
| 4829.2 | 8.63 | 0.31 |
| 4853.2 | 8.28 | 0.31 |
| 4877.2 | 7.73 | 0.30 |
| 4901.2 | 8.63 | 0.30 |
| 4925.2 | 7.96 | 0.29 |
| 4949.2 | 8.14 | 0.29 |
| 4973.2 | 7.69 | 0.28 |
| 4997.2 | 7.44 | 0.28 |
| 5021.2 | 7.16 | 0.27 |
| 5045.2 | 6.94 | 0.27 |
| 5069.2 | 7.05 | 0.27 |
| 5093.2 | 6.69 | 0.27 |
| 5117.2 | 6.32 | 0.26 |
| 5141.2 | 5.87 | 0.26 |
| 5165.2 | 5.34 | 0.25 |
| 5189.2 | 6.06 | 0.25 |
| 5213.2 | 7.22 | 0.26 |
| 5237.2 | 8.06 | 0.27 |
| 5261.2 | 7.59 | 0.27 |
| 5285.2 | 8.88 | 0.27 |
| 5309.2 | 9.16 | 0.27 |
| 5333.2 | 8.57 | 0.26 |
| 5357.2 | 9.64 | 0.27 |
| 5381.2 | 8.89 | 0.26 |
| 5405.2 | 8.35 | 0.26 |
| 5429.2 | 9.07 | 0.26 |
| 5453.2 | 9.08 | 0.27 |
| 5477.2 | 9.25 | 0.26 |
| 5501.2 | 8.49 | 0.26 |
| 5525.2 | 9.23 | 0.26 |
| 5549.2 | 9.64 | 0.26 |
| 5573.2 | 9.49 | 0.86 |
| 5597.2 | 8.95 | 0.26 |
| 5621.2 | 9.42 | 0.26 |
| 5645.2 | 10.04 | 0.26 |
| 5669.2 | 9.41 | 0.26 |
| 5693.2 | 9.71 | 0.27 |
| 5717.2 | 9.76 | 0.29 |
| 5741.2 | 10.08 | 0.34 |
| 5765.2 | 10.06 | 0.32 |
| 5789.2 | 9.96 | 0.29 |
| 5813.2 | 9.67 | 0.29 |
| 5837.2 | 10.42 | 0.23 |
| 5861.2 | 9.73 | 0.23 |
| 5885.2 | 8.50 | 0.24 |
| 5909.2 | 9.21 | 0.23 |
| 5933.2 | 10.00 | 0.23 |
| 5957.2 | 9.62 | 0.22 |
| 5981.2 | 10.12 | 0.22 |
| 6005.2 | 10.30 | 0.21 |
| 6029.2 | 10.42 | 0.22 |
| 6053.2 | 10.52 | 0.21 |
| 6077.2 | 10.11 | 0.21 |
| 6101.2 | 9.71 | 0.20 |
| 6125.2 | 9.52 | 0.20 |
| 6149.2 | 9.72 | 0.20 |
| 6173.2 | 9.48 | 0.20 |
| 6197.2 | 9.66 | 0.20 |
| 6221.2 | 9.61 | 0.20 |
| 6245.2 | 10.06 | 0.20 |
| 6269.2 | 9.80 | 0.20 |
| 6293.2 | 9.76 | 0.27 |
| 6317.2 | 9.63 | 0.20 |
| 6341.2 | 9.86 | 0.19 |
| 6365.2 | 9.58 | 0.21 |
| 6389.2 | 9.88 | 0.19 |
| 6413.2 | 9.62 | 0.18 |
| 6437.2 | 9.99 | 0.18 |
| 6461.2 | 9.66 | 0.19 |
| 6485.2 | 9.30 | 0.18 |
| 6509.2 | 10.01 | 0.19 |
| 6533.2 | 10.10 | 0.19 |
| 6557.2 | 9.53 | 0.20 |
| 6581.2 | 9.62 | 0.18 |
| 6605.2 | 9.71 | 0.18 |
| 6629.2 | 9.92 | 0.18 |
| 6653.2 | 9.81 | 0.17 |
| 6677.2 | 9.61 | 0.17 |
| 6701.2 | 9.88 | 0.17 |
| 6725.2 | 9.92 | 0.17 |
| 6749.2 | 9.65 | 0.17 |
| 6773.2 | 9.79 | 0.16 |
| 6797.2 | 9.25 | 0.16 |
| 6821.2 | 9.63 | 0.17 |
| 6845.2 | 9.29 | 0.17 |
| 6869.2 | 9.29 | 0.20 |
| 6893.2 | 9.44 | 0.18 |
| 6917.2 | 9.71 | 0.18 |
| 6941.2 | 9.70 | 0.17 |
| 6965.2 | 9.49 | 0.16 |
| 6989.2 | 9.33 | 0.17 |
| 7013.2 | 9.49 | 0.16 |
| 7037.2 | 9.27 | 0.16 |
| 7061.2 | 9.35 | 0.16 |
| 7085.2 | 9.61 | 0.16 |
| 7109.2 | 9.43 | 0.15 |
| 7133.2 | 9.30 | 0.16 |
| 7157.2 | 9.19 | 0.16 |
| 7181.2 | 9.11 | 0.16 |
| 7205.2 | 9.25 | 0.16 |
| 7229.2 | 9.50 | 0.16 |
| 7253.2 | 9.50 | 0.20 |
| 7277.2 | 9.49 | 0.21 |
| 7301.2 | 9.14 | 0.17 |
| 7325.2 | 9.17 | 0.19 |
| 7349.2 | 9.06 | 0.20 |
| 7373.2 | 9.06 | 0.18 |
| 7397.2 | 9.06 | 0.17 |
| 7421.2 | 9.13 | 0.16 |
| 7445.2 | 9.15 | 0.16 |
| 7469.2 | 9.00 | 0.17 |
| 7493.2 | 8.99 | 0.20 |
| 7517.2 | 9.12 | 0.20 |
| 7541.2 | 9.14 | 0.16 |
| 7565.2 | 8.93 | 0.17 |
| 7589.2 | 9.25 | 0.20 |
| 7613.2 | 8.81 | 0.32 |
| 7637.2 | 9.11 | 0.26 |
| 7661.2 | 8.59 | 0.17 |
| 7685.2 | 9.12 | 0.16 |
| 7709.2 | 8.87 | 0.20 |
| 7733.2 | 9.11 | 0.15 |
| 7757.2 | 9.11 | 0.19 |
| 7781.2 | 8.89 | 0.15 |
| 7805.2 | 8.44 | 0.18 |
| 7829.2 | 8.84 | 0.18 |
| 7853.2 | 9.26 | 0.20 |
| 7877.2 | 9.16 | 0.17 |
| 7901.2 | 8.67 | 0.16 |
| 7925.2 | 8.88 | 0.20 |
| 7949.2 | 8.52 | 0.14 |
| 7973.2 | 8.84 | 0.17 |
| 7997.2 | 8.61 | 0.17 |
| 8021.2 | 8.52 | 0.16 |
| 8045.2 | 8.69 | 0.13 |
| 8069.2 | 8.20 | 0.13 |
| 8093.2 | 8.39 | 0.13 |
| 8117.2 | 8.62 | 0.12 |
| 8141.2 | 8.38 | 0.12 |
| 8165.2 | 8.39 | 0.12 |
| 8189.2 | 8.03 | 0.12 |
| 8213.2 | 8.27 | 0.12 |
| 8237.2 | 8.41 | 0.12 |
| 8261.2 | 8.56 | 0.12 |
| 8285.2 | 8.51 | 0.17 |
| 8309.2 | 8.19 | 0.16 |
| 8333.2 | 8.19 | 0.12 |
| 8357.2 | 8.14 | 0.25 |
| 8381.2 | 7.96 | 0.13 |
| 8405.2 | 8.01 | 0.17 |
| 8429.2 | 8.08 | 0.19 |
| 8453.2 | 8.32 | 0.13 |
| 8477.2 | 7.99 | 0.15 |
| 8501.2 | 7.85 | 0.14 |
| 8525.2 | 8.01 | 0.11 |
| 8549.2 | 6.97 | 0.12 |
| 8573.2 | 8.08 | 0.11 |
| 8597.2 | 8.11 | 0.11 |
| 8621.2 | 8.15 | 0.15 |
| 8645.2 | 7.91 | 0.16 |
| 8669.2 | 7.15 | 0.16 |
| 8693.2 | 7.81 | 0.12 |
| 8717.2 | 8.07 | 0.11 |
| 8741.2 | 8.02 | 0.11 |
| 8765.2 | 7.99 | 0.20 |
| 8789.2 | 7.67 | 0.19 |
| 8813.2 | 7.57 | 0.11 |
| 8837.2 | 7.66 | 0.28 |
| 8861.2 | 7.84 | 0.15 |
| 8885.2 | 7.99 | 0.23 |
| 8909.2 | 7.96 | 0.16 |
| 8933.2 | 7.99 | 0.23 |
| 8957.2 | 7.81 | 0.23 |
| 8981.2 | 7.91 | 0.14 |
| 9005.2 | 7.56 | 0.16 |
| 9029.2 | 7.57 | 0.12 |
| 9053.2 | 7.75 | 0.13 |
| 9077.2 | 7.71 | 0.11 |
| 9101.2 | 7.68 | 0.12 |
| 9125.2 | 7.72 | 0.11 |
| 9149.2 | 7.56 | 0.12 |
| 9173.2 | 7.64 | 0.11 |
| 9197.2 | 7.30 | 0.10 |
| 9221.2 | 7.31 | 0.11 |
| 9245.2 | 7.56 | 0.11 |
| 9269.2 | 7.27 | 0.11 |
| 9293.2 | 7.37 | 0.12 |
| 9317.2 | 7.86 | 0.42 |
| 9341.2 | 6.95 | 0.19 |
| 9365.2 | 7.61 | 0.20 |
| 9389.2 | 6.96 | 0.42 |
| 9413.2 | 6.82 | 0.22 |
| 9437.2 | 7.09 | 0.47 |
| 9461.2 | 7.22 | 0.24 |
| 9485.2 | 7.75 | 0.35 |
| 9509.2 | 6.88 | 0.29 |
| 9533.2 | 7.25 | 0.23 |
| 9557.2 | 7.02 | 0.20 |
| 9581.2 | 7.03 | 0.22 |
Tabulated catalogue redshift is 0.00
